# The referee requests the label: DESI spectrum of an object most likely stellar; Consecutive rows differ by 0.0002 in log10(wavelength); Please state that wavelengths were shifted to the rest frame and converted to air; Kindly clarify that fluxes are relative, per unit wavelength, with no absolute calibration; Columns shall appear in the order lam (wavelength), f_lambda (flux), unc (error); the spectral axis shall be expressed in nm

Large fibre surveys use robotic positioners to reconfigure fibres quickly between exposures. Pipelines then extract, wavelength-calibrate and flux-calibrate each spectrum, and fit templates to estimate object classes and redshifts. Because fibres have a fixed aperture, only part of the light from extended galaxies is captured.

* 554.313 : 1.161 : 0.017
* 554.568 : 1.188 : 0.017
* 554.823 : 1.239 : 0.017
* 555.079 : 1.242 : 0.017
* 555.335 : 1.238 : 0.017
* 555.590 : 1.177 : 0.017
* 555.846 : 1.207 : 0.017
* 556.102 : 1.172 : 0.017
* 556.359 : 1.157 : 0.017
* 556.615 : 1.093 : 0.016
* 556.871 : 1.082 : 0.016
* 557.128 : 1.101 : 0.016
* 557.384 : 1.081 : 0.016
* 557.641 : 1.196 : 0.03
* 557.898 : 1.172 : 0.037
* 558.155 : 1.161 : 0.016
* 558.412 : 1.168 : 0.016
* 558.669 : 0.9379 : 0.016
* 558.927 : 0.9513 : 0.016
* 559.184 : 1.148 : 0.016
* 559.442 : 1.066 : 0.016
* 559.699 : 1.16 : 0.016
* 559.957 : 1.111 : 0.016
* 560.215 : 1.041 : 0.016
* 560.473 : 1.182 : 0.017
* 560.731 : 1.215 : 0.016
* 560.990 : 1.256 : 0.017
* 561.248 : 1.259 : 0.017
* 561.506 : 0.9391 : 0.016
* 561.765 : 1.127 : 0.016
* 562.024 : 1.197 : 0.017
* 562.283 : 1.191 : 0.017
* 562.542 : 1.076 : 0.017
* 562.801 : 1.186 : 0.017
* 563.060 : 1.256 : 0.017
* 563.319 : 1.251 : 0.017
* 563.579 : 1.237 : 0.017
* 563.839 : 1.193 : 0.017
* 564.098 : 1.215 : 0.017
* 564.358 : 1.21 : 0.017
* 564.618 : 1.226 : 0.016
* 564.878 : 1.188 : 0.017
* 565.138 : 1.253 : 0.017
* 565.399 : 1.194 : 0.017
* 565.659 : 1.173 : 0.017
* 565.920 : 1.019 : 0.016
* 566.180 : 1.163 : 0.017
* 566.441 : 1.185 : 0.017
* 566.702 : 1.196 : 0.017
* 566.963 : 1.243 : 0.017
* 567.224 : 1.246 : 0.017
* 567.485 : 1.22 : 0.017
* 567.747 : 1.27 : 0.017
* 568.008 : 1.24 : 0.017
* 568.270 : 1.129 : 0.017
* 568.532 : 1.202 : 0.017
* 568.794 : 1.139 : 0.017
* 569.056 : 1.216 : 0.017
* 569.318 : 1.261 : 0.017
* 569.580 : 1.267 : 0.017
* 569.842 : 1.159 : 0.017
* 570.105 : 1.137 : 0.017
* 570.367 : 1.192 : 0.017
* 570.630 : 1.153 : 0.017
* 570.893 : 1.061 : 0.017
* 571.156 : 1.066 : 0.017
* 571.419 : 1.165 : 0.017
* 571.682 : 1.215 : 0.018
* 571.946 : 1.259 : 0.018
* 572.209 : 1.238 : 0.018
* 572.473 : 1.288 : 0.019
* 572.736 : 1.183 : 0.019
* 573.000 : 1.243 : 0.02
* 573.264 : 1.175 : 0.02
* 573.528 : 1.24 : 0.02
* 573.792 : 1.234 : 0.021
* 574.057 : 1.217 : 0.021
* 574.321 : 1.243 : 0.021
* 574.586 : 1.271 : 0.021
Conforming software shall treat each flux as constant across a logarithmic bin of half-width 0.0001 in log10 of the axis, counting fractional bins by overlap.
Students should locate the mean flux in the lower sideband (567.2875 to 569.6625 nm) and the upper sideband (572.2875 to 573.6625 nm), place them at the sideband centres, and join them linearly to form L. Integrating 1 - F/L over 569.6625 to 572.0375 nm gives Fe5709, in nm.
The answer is 0.13 nm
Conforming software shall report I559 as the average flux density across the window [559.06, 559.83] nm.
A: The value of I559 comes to 1.12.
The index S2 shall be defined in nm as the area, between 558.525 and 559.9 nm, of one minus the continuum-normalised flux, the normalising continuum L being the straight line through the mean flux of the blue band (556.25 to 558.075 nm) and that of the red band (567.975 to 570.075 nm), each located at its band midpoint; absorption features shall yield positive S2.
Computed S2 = 0.10 nm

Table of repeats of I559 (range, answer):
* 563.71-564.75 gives 1.21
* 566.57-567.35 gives 1.23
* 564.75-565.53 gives 1.21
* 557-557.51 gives 1.09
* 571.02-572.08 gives 1.18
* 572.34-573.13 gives 1.24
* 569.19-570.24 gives 1.21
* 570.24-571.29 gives 1.12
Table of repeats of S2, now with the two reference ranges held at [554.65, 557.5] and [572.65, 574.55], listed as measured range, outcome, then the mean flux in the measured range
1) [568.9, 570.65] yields 0.014 nm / 1.2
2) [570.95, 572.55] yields 0.027 nm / 1.2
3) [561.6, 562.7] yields 0.039 nm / 1.14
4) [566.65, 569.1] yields -0.015 nm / 1.21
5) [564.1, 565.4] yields -0.026 nm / 1.22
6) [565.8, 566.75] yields 0.048 nm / 1.14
